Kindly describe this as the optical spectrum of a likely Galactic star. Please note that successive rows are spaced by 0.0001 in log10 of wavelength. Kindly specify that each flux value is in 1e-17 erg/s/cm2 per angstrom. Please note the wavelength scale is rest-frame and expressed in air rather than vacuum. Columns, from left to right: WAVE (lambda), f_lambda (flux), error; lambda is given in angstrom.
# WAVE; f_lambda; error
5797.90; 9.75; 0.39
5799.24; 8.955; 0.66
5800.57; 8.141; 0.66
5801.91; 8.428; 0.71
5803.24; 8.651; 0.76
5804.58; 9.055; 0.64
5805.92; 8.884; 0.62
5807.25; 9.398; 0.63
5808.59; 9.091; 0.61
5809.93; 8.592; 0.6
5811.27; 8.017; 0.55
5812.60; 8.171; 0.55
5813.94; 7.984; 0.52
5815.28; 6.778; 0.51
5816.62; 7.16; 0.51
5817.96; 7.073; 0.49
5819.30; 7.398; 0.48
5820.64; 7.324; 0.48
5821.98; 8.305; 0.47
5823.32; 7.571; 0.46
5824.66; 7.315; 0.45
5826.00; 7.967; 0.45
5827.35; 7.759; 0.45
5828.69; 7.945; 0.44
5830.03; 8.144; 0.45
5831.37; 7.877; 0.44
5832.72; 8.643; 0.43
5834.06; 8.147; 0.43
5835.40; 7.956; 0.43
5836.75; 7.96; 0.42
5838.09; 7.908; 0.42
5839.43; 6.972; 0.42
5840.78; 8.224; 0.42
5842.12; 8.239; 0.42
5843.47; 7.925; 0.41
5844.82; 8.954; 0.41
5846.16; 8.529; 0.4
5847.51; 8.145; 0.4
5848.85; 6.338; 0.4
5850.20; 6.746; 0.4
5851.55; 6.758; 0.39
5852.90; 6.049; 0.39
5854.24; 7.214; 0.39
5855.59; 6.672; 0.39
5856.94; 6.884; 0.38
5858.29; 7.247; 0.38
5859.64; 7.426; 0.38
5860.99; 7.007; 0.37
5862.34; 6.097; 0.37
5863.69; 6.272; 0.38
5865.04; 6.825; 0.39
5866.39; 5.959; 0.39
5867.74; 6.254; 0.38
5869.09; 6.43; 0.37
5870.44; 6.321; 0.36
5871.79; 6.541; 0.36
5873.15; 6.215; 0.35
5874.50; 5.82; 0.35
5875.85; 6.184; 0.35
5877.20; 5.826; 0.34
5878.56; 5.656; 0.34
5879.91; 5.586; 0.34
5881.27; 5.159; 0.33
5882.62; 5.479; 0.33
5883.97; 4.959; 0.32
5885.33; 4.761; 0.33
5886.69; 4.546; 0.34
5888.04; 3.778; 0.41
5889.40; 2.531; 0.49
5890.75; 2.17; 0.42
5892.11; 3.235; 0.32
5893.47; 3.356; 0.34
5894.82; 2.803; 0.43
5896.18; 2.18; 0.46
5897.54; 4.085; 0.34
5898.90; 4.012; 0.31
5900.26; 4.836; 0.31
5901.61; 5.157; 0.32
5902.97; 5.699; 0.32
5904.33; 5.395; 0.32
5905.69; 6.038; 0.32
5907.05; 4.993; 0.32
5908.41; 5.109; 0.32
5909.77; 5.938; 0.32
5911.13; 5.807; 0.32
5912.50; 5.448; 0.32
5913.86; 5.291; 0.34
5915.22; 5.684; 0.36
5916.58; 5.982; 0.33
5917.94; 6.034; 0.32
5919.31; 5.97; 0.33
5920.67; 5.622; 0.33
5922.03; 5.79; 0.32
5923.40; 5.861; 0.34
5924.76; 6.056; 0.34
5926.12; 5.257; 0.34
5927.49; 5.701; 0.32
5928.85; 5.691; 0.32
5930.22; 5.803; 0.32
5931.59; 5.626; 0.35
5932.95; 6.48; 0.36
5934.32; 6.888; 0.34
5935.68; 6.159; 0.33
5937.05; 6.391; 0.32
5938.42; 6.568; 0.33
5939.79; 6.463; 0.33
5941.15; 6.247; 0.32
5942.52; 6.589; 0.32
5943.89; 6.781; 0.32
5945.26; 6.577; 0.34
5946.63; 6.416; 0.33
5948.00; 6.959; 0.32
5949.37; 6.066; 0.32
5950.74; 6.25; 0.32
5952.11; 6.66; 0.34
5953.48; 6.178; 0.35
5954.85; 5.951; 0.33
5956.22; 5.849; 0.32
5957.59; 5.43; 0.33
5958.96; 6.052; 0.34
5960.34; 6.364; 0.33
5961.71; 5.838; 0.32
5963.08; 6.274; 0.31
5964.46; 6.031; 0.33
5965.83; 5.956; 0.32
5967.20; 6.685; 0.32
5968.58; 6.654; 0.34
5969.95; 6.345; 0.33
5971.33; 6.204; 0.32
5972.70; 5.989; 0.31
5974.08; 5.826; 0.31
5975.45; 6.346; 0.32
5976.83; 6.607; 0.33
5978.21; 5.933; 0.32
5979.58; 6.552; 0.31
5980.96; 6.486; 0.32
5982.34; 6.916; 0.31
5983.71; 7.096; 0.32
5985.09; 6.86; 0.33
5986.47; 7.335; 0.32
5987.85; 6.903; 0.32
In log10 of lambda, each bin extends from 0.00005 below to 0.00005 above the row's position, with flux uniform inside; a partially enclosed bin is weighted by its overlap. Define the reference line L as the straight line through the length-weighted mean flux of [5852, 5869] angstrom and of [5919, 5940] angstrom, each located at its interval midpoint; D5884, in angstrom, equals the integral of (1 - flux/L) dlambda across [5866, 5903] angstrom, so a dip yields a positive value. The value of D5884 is 9.4 angstrom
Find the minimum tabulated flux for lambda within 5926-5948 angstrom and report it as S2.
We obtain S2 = 5.257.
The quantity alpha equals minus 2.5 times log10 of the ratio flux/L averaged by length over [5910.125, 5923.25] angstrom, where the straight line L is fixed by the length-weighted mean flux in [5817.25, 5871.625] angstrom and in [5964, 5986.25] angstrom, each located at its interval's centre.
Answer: 0.19 mag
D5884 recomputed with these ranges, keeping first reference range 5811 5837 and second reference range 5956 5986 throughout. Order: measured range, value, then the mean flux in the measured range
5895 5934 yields 8.3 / 5.39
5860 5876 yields 2.1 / 6.35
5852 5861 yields 0.6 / 6.92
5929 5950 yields 0.7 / 6.38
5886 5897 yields 6.2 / 3.09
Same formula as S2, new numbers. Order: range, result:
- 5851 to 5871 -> 5.959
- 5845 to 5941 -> 2.17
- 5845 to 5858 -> 6.049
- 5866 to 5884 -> 4.959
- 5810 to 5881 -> 5.586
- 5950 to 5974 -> 5.43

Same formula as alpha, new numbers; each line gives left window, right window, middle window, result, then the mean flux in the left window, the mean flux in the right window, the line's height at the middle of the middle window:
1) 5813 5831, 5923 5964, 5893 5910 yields 0.41 mag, 7.61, 6.18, 6.67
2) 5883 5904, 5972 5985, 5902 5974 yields -0.16 mag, 3.92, 6.44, 5.24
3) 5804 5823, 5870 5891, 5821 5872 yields -0.12 mag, 8.07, 5.14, 6.63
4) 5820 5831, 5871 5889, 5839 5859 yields -0.10 mag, 7.8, 5.38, 6.76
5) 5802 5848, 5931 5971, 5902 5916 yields 0.24 mag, 8.06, 6.3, 6.89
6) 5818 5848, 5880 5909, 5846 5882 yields -0.07 mag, 7.94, 4.32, 6.12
